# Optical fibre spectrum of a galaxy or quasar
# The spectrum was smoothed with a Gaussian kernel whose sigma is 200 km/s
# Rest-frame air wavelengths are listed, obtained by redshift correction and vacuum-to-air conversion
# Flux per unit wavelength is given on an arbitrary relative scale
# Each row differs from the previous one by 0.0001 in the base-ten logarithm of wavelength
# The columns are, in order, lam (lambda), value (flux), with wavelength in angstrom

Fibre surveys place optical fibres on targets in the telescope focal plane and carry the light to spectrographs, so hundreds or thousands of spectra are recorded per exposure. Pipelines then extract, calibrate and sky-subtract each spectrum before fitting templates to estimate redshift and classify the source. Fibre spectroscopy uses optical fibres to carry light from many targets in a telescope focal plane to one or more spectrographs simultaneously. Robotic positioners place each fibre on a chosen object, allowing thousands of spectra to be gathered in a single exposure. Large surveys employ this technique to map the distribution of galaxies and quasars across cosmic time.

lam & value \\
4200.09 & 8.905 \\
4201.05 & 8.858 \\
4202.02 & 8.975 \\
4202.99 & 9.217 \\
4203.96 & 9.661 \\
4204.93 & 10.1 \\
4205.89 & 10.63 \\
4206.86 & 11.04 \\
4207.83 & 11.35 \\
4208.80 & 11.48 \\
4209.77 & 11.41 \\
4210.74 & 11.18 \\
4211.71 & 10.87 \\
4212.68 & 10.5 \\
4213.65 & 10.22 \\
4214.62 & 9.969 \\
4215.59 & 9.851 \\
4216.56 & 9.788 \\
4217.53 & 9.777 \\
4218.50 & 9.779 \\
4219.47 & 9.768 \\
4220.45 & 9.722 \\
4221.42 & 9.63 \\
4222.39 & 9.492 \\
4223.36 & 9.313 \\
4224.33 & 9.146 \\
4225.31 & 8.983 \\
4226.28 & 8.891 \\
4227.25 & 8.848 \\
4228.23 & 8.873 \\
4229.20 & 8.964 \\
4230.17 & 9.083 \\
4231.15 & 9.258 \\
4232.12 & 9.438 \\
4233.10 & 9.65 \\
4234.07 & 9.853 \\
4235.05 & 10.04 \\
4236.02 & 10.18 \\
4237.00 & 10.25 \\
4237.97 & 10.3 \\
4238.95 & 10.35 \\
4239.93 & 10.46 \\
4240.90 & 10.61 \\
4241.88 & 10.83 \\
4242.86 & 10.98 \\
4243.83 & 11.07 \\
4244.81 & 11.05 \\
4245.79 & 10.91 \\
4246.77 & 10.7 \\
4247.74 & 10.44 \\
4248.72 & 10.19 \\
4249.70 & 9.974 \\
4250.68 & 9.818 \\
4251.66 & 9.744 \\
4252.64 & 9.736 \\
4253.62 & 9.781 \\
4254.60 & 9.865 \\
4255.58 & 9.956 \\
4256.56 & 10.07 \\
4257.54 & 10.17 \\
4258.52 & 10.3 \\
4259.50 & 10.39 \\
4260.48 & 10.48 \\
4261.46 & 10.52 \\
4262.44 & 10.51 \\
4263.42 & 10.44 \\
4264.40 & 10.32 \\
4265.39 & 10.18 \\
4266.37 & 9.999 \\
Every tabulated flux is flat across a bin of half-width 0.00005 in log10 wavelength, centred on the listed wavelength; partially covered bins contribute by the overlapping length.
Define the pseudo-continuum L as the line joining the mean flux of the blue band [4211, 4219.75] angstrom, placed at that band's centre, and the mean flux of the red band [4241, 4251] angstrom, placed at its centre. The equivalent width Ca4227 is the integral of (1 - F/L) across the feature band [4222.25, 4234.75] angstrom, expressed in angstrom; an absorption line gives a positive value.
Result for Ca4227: 1.3 angstrom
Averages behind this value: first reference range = 10.1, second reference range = 10.6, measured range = 9.22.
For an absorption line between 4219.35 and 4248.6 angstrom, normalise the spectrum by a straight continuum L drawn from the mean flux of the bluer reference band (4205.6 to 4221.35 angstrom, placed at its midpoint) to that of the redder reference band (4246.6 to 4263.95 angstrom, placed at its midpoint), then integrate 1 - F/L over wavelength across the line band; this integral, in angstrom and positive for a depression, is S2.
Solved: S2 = 1.1 angstrom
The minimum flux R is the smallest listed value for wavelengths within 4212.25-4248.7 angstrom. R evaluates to 8.848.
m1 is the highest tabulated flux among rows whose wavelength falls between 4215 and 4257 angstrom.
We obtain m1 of 11.07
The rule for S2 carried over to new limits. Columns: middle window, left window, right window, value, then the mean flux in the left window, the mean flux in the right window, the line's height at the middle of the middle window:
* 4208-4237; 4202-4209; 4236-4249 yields 1.80 angstrom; 10.3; 10.6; 10.5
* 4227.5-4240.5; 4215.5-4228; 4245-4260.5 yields -0.01 angstrom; 9.43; 10.2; 9.72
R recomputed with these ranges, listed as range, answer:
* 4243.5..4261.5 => 9.736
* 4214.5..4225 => 9.146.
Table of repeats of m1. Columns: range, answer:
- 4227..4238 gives 10.3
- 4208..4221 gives 11.48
